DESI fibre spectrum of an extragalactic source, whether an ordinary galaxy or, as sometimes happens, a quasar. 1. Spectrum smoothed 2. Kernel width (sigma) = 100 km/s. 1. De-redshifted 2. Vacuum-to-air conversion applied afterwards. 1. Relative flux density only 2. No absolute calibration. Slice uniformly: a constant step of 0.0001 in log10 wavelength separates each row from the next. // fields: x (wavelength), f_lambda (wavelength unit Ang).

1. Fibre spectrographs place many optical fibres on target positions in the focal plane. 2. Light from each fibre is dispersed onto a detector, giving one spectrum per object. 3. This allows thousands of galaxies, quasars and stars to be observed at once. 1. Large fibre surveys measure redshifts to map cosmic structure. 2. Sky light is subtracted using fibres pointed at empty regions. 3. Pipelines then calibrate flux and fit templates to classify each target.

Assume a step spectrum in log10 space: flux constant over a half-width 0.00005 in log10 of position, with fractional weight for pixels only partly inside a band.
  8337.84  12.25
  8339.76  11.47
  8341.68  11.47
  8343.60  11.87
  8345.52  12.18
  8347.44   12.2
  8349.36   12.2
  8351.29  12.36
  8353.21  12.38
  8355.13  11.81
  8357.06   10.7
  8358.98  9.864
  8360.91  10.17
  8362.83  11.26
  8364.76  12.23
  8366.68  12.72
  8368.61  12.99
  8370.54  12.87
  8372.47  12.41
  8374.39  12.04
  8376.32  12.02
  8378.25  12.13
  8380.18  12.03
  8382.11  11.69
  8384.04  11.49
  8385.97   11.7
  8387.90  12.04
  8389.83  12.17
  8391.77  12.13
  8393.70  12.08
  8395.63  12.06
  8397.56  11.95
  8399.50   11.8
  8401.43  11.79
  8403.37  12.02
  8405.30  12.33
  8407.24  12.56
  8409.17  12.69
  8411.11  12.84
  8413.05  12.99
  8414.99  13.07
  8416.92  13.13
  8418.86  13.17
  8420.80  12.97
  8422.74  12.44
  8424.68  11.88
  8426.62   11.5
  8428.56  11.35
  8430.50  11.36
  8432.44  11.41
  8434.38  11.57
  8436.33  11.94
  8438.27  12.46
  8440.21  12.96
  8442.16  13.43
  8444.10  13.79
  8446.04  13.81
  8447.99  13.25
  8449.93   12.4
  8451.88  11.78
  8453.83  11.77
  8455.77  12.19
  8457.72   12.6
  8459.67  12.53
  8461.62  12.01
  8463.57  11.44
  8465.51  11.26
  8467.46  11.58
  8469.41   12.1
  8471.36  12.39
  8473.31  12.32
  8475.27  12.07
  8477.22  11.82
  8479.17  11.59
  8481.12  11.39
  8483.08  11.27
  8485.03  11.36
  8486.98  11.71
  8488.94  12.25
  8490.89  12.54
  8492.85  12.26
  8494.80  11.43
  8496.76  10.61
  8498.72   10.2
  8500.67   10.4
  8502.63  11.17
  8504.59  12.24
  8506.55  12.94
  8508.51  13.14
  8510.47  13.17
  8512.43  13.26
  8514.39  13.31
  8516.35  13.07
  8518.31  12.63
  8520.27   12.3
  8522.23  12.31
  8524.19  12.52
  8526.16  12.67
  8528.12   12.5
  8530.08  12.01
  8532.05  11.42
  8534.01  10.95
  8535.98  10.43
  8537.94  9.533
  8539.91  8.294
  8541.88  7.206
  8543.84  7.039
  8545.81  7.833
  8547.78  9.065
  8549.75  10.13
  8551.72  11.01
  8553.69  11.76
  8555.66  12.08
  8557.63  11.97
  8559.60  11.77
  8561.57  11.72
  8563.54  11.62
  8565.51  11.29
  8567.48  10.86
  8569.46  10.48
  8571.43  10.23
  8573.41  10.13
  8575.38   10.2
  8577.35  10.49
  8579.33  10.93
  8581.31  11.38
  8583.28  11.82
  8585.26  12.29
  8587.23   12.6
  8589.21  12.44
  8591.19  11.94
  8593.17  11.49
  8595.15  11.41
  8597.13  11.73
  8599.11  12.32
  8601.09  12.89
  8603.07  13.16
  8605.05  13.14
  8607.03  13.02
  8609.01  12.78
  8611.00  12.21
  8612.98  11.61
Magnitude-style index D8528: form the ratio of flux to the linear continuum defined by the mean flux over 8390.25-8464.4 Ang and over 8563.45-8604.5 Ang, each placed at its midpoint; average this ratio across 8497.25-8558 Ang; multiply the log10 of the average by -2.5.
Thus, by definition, 0.06 mag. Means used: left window 12.4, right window 11.5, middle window 11.2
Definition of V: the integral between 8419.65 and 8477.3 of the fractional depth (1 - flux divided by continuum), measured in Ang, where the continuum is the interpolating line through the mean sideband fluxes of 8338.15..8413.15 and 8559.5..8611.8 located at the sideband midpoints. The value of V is -1.6 Ang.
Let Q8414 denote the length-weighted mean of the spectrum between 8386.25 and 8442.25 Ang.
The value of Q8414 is 12.3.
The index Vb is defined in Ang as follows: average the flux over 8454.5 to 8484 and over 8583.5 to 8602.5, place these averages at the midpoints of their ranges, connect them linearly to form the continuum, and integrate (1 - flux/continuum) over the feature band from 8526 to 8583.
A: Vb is 7.0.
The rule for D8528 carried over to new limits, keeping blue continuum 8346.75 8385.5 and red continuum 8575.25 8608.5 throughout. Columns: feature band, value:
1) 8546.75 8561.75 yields 0.08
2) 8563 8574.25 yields 0.12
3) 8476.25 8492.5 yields 0.02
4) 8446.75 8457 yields -0.04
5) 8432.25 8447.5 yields -0.07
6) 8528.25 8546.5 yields 0.24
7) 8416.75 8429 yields -0.04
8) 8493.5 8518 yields -0.01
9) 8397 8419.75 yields -0.06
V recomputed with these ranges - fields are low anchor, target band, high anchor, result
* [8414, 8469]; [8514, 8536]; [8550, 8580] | -1.41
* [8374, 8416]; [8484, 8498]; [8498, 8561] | -0.22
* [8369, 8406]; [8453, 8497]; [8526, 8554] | -4.00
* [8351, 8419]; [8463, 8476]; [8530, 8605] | -0.36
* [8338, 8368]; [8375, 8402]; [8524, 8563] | -1.07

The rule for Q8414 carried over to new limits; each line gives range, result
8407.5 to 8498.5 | 12.2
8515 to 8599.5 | 11.1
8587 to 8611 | 12.4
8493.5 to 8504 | 10.9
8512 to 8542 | 11.6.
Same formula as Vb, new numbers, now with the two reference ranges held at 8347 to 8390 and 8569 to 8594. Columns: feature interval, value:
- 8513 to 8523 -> -1.13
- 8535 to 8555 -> 3.70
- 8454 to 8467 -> -0.39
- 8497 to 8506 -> 0.35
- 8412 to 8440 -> -1.27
